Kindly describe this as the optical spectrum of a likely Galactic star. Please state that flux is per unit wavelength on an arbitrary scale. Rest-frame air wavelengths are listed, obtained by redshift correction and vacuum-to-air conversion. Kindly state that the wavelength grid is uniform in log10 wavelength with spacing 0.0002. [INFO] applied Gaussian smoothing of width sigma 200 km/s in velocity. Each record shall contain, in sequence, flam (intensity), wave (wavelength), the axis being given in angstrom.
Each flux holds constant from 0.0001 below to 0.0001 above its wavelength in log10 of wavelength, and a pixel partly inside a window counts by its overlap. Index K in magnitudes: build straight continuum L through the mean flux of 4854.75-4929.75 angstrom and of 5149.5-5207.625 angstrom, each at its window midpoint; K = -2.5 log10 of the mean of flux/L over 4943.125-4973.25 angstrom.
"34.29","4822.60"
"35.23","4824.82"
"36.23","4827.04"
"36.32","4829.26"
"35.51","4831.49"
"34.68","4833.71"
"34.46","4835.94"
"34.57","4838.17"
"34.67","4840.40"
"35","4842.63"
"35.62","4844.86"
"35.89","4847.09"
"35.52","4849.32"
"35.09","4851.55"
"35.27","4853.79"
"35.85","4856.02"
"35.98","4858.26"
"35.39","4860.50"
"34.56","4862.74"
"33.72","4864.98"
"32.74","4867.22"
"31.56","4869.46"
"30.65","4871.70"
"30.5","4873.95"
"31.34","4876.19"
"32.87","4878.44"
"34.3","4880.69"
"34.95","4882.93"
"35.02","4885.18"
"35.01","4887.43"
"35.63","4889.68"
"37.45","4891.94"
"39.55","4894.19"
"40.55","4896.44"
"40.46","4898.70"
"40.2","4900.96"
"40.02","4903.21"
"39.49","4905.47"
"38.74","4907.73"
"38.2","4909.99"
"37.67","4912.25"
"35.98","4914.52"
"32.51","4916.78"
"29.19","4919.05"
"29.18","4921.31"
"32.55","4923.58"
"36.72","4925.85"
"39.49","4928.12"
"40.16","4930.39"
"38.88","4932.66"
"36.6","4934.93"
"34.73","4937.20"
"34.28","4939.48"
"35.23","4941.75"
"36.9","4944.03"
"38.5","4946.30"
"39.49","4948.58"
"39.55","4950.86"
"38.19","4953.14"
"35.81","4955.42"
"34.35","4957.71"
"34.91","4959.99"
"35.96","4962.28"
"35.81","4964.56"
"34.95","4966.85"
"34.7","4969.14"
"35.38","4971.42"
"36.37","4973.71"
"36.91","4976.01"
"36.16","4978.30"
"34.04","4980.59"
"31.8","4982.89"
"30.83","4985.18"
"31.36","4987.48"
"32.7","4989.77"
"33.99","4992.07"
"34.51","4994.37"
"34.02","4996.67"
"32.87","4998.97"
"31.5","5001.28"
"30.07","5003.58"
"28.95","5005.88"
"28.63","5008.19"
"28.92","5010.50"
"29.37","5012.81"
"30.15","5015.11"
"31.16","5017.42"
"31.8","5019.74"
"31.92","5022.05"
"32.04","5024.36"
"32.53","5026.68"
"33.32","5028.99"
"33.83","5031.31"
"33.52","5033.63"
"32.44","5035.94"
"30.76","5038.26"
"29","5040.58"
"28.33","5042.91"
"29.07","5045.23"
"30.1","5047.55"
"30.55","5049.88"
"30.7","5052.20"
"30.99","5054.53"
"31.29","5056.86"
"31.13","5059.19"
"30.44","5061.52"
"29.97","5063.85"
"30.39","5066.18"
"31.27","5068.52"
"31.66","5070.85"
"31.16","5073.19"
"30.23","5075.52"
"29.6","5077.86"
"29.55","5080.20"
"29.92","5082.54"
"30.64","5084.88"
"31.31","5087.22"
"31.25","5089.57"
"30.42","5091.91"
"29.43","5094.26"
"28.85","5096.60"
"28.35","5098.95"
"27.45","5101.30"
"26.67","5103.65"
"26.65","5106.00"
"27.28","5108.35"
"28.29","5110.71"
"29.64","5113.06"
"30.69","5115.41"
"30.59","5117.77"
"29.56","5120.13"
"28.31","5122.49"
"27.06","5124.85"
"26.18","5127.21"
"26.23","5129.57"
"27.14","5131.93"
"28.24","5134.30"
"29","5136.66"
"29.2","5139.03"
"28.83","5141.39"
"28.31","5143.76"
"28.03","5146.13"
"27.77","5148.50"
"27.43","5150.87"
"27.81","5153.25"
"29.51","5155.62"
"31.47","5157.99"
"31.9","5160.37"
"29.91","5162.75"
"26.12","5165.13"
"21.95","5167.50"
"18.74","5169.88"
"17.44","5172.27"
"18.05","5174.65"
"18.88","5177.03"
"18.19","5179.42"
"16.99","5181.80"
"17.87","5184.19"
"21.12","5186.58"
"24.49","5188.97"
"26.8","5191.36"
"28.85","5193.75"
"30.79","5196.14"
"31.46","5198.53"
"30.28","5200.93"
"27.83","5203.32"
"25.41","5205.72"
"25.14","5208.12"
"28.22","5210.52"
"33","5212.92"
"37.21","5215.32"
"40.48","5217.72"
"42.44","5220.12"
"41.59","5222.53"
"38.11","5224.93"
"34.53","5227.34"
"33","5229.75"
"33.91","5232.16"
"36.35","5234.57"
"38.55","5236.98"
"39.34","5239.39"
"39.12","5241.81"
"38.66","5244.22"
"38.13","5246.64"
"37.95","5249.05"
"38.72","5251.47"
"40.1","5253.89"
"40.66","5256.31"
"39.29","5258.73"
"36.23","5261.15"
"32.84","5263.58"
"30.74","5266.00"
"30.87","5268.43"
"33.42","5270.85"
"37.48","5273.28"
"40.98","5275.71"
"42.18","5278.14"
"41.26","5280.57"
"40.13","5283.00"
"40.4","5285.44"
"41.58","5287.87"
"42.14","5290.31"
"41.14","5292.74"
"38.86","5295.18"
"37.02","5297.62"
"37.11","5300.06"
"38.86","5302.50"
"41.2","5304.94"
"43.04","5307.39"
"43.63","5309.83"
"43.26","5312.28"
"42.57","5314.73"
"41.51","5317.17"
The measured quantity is -0.11 mag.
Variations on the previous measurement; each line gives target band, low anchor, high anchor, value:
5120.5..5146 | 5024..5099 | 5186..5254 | 0.15 mag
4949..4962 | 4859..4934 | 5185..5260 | -0.04 mag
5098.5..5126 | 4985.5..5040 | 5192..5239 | 0.15 mag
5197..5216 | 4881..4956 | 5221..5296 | 0.27 mag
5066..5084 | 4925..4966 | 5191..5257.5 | 0.18 mag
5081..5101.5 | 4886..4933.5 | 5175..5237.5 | 0.10 mag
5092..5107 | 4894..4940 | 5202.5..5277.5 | 0.28 mag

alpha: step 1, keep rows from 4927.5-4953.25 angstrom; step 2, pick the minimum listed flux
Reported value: 34.28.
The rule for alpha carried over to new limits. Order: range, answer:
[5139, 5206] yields 16.99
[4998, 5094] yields 28.33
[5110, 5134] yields 26.18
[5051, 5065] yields 29.97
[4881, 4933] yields 29.18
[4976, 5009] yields 28.63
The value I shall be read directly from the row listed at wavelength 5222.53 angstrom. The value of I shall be 41.59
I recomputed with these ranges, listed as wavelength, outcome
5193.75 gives 28.85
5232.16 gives 33.91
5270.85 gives 33.42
